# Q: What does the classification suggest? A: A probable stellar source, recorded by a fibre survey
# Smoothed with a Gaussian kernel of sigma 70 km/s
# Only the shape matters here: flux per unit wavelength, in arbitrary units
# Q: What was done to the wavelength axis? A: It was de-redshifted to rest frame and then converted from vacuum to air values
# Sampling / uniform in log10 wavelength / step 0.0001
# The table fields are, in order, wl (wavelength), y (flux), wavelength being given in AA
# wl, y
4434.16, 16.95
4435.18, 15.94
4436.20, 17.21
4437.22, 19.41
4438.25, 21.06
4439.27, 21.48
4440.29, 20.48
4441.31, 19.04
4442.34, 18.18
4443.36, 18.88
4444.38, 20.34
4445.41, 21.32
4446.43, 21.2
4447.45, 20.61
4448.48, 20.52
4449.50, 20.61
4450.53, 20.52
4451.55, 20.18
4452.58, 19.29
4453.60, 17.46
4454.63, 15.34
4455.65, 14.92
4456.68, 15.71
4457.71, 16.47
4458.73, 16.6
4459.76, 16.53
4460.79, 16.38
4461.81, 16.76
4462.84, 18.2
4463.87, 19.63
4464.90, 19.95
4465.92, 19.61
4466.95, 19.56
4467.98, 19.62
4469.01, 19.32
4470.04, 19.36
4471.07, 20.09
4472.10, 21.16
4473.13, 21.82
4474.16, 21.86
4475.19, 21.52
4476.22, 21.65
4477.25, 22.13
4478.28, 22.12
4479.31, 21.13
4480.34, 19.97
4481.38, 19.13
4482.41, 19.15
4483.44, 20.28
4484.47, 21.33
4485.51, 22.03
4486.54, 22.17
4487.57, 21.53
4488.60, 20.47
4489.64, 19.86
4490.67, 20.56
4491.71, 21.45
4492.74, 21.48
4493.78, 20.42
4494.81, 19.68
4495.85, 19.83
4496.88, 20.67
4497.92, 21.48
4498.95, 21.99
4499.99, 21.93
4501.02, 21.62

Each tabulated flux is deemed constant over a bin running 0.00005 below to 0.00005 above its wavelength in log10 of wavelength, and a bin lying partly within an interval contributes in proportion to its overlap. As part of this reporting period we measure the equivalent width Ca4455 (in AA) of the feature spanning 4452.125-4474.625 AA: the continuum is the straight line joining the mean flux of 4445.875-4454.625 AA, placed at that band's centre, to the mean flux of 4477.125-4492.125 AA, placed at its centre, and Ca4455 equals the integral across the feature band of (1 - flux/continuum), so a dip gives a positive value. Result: 1.98 AA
